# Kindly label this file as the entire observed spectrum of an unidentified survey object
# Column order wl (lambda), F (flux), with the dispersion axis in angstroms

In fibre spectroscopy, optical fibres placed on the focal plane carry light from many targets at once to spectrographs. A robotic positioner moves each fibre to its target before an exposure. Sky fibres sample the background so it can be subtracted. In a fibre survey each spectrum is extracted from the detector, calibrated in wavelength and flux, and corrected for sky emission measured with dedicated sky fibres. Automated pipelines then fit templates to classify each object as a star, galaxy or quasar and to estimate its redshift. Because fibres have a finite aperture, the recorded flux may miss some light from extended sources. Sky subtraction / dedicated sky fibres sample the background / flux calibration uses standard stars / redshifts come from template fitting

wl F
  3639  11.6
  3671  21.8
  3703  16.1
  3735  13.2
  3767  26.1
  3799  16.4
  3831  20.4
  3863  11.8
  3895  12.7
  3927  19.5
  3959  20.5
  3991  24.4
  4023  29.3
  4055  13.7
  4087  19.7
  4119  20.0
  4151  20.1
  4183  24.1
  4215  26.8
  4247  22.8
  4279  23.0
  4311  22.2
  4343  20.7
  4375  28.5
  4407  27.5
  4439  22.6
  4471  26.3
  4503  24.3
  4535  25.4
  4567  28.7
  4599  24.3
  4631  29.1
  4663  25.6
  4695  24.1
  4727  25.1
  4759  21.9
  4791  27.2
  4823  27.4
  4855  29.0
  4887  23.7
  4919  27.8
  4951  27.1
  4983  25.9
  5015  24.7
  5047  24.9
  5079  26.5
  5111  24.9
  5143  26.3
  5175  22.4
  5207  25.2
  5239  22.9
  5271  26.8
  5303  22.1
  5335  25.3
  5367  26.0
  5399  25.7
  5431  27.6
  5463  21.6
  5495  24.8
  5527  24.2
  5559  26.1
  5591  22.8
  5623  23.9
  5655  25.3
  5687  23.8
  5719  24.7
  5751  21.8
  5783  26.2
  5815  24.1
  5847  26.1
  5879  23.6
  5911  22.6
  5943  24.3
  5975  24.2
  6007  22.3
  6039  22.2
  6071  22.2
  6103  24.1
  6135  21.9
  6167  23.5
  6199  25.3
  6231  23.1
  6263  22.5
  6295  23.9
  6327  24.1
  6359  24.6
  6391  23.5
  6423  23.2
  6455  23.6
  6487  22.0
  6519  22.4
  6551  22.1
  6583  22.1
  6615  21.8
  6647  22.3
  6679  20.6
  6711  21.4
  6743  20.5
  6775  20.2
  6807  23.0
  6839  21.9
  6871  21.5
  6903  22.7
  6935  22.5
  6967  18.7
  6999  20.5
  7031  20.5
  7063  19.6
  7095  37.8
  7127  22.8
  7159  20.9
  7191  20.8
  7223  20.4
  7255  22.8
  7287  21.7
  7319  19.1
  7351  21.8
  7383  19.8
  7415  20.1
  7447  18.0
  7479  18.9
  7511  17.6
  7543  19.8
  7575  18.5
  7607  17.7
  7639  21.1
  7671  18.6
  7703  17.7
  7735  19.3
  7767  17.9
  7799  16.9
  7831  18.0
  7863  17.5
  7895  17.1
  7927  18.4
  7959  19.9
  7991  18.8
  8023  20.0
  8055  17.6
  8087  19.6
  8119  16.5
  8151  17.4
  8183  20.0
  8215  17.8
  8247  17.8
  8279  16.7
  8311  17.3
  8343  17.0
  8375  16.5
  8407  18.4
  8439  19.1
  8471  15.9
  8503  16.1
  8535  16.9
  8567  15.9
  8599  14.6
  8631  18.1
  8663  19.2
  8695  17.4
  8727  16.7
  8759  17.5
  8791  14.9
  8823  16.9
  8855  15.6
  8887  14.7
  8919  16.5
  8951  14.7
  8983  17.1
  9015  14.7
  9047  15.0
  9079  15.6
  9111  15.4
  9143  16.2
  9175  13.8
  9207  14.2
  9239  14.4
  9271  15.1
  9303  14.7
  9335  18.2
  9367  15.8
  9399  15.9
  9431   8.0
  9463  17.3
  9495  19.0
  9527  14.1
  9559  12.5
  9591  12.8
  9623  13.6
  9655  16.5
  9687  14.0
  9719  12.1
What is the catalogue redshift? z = 0.082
